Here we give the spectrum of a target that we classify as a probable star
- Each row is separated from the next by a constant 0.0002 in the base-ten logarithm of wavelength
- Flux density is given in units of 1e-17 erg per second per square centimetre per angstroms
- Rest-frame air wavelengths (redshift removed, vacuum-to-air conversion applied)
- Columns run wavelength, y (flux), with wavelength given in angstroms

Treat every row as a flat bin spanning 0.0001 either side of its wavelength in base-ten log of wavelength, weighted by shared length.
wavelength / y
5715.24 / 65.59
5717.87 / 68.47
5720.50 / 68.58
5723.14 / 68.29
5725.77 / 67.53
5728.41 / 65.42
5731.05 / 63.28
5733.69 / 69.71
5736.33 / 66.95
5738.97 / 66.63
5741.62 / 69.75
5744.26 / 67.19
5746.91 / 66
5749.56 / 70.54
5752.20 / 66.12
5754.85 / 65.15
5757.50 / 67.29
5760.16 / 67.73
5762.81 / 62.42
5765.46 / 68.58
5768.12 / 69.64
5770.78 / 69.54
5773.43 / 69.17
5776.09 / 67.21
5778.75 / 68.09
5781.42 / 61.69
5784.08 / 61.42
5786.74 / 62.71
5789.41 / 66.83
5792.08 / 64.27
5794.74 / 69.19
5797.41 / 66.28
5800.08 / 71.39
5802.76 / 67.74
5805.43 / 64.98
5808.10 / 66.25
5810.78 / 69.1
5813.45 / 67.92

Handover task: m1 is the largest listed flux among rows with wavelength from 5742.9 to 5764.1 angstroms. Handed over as 70.54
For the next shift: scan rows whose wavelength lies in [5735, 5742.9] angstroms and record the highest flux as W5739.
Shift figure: 69.75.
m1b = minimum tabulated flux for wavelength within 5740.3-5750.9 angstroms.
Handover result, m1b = 66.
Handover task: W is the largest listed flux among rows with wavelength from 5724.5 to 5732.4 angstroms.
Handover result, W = 67.53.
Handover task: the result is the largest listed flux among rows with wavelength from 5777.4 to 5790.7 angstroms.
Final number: 68.09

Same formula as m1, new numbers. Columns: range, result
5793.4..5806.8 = 71.39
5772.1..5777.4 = 69.17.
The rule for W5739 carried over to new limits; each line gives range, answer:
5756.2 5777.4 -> 69.64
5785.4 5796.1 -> 69.19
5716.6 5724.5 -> 68.58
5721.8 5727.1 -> 68.29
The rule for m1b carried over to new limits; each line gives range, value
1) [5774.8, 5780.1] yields 67.21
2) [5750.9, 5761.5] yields 65.15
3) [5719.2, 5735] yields 63.28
